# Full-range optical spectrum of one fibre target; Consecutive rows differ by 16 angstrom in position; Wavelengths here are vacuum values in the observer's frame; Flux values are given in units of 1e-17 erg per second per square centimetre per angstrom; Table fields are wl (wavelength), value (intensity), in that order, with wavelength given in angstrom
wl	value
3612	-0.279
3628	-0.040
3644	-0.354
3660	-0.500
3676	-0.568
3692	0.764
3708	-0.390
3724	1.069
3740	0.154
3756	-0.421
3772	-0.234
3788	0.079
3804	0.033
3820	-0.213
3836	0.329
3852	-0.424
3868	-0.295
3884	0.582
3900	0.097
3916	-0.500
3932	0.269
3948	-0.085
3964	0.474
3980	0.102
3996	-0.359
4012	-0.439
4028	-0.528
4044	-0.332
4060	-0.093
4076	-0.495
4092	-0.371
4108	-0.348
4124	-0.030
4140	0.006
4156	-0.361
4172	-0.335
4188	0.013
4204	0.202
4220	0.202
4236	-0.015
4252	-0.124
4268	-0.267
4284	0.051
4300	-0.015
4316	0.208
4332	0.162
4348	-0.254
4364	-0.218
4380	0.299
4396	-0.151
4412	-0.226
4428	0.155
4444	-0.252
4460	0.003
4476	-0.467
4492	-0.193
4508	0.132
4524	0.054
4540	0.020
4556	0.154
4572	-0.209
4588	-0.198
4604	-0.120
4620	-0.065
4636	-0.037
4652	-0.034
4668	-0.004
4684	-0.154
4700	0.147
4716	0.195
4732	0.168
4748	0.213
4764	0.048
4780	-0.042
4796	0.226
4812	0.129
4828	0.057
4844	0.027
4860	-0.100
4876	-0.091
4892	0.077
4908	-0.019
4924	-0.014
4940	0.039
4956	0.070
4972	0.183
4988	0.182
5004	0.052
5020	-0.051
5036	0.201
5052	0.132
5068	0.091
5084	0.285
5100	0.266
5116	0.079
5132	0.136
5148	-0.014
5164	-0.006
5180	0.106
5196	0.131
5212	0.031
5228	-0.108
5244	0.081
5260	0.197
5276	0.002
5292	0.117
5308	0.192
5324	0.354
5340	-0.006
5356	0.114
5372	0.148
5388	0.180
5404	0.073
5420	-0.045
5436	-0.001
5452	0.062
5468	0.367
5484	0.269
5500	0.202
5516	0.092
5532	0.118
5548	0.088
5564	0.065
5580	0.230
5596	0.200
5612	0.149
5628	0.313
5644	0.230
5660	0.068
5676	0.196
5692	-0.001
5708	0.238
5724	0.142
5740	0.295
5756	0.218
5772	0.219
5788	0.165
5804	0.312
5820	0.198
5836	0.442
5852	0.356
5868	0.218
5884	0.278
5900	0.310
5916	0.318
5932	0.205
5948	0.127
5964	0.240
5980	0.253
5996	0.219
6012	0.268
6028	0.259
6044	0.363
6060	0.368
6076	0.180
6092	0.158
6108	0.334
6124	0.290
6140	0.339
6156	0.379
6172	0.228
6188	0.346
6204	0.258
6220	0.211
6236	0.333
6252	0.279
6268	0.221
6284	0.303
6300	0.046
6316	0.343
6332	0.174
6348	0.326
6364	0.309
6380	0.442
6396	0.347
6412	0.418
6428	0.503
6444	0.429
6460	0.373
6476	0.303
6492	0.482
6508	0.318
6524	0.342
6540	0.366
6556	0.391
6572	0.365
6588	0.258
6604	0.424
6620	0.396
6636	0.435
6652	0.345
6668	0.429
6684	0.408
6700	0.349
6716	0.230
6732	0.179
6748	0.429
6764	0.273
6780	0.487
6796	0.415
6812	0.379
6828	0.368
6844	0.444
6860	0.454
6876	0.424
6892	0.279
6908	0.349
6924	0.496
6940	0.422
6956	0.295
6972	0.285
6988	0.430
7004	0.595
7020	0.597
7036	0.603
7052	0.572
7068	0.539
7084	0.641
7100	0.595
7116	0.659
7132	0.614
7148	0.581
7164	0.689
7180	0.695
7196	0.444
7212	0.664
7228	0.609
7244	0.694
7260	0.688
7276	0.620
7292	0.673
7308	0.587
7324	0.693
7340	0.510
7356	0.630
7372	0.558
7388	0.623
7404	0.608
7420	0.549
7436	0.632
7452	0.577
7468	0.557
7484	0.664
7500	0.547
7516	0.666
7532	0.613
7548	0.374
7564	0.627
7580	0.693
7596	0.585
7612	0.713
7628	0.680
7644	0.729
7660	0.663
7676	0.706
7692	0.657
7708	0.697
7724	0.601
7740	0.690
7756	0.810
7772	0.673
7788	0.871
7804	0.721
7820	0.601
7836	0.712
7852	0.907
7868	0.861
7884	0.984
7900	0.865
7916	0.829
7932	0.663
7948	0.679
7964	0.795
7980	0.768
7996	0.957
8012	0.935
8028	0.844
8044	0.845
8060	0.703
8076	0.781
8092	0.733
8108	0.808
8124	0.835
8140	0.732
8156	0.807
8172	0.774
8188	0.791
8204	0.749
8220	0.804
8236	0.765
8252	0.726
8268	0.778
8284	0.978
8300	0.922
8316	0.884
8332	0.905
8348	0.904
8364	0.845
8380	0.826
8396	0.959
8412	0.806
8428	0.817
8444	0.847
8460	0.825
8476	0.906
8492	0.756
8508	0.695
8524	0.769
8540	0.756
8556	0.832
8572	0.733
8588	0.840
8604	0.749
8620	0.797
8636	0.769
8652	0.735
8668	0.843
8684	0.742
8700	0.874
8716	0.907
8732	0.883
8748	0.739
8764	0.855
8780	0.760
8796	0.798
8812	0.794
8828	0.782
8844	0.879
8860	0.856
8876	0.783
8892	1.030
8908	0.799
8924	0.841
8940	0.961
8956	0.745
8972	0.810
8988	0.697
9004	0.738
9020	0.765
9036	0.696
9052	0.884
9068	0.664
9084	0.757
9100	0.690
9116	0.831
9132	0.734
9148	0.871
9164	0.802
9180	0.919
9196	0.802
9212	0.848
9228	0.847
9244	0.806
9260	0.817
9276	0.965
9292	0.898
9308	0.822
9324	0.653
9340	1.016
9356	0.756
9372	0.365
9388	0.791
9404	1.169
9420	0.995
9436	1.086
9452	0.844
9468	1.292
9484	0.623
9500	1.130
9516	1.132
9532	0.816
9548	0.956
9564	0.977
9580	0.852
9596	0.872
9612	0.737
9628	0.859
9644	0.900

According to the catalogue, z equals 0.754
